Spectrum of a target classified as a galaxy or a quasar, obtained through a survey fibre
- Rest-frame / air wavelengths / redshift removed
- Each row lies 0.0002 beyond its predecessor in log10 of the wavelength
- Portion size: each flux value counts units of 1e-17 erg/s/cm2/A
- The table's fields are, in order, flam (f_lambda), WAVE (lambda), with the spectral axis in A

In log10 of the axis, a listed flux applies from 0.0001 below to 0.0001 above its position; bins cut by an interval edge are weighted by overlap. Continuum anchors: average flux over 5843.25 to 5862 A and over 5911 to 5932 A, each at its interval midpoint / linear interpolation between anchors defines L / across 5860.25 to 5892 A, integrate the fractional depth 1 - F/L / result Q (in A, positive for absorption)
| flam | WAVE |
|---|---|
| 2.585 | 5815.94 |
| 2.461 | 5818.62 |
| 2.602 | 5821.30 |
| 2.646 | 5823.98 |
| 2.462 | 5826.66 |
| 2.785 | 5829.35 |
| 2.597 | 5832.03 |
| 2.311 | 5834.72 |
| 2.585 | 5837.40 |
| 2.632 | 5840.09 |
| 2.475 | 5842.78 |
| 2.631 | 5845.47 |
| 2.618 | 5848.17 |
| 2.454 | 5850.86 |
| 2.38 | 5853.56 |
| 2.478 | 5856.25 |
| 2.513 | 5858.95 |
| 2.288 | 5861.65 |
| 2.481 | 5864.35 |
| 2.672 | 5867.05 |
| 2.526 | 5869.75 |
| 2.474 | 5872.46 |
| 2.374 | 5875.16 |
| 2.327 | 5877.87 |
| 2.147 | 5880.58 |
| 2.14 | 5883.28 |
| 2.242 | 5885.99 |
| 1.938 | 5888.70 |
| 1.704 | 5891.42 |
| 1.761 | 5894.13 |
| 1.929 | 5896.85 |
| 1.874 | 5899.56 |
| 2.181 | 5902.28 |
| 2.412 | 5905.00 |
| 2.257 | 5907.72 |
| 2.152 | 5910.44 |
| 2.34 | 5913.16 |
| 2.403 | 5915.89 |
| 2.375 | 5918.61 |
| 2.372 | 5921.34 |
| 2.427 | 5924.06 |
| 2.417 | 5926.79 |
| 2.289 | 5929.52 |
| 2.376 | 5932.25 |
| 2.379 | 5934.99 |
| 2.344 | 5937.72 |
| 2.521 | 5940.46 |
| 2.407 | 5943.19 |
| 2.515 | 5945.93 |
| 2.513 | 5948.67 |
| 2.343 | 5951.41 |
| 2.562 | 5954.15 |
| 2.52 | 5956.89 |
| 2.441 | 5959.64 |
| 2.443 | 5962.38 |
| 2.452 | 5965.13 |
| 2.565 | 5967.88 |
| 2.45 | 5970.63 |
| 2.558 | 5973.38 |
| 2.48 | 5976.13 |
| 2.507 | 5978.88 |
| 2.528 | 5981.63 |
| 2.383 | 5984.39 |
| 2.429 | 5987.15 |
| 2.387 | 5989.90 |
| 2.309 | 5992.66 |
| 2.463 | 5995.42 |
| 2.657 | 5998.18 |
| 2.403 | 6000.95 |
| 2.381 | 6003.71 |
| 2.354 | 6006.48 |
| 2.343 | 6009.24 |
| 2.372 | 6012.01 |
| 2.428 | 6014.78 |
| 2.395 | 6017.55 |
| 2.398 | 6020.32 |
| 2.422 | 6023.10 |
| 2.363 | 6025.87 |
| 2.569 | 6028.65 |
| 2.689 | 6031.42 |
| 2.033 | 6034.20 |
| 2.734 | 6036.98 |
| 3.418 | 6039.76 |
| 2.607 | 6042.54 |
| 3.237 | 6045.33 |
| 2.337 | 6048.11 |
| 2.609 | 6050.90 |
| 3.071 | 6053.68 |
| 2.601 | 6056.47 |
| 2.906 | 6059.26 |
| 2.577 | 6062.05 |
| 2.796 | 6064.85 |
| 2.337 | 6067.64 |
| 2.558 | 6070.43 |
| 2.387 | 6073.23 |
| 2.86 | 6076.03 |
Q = 2.1 A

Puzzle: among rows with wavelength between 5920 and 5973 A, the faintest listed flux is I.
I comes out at 2.289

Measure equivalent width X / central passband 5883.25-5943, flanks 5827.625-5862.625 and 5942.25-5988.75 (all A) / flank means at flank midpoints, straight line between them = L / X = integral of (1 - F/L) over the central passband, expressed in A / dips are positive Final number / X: 6.5 A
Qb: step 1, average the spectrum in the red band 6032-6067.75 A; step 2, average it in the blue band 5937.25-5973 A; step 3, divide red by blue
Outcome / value 1.1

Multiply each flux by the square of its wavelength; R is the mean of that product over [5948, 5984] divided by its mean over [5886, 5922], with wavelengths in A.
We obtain 1.19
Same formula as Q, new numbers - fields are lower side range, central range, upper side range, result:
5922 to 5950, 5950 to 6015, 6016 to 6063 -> 1.8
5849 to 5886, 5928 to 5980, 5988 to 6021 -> -1.1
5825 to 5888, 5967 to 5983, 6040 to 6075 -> 0.5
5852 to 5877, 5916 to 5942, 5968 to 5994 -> 0.7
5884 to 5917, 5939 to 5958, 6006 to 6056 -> -1.7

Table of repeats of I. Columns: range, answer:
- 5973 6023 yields 2.309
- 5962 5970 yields 2.443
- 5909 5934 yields 2.152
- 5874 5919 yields 1.704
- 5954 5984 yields 2.441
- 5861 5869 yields 2.288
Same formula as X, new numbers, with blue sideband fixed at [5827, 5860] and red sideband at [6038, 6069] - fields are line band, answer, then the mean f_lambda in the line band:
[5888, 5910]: 4.94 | 2.01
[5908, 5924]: 1.75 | 2.33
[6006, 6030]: 2.86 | 2.41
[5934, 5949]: 1.15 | 2.44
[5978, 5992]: 1.34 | 2.44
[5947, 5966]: 1.39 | 2.47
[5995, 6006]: 0.99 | 2.47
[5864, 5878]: 0.43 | 2.49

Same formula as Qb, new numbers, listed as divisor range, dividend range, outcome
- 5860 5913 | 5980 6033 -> 1.10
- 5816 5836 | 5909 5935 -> 0.92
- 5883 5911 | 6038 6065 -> 1.37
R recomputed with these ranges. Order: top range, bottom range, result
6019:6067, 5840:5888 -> 1.17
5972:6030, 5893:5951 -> 1.09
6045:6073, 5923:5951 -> 1.15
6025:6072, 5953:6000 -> 1.11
